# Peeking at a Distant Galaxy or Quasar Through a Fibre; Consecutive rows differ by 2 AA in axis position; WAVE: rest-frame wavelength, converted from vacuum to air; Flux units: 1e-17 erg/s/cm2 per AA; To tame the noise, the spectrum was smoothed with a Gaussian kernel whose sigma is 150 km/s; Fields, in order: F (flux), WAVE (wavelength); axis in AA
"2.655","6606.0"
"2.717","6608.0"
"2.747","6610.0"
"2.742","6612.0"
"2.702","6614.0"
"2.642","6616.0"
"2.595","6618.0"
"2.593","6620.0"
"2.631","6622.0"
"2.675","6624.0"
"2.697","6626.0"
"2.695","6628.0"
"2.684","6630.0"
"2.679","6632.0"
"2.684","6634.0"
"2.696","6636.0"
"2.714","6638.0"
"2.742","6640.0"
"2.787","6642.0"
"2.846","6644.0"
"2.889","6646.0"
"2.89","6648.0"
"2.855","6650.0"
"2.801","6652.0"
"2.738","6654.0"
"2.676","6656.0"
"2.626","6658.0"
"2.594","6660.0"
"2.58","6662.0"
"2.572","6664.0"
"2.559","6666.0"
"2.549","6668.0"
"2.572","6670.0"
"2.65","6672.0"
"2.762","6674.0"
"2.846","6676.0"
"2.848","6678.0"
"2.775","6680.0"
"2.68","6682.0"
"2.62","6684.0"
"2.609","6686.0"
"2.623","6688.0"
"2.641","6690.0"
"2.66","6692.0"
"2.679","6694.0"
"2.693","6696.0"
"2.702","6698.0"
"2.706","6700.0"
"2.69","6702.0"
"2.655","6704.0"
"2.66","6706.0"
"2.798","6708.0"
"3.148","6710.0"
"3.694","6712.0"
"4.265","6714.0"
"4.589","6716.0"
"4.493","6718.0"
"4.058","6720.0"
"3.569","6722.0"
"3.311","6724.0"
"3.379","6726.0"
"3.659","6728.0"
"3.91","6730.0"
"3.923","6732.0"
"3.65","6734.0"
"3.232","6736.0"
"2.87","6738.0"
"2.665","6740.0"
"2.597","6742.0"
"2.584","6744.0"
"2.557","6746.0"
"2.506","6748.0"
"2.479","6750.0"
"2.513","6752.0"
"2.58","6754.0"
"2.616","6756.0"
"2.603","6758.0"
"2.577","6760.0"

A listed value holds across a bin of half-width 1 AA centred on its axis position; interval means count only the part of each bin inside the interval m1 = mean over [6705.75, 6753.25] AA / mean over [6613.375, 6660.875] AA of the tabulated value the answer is 1.2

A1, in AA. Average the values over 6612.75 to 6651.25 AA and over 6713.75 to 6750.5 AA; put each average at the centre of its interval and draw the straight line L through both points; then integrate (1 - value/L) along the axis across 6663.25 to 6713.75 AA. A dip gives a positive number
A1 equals 5.5 AA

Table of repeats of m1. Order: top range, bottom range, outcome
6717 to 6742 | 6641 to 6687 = 1.30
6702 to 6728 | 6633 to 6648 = 1.27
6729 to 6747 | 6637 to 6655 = 1.11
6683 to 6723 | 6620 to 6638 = 1.17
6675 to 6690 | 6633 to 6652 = 0.97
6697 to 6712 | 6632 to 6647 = 1.02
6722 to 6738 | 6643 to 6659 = 1.27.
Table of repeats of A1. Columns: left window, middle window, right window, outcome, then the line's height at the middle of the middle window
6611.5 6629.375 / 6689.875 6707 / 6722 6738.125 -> 3.1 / 3.28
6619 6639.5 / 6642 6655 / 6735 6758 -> -0.8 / 2.67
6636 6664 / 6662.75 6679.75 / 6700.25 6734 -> 1.8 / 2.99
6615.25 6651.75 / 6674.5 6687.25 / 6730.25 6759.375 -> 0.2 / 2.77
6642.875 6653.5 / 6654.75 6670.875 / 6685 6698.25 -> 1.1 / 2.78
